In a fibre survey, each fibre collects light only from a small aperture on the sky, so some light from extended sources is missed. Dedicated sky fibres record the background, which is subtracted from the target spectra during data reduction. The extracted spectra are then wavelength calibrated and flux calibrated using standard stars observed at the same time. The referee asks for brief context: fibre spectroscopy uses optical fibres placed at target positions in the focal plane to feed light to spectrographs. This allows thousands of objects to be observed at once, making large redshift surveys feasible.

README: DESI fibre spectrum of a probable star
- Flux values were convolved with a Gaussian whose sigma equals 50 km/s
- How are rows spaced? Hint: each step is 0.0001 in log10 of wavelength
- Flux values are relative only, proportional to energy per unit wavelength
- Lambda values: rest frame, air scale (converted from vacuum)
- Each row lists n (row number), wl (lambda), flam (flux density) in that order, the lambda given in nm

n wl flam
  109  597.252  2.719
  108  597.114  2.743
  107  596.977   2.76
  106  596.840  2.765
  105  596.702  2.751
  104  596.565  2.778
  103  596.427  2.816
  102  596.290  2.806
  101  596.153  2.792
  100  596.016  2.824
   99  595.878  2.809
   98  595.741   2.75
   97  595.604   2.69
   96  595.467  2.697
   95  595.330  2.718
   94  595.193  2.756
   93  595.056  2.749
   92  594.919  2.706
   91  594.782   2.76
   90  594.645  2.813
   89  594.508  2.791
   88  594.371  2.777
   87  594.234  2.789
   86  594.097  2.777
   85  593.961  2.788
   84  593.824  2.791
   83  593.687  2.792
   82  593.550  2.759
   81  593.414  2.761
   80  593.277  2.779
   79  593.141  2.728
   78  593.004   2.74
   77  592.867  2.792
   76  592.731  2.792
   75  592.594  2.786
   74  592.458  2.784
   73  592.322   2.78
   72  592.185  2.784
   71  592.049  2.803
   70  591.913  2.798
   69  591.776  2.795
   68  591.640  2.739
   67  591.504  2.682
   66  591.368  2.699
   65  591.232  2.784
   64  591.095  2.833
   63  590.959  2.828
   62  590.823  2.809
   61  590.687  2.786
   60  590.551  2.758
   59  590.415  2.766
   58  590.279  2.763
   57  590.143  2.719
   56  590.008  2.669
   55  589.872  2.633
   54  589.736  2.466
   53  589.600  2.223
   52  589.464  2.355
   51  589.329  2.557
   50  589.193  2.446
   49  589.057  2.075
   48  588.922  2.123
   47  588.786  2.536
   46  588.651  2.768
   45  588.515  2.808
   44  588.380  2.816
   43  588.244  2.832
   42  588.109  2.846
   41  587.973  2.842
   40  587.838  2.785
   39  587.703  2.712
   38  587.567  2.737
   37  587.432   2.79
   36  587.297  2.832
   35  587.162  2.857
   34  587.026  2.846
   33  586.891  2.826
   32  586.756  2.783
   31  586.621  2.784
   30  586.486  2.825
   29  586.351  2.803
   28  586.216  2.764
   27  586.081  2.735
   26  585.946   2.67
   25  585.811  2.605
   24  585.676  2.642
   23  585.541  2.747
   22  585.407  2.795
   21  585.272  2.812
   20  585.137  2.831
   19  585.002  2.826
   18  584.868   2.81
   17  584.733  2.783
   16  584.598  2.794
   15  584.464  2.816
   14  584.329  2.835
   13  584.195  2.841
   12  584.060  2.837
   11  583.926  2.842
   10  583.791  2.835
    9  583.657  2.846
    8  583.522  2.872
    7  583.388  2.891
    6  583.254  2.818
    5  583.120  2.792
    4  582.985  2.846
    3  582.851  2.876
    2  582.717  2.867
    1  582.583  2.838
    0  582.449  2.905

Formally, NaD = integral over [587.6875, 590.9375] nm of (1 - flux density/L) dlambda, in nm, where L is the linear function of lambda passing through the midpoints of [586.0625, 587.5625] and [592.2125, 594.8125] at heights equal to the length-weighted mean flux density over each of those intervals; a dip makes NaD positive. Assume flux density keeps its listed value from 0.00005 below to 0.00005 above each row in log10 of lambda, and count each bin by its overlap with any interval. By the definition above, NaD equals 0.19 nm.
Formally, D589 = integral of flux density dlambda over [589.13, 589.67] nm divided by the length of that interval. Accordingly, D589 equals 2.39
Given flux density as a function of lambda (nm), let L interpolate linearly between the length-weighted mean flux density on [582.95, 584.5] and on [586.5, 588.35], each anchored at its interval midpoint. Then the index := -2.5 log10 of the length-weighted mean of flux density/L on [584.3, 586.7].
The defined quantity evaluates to 0.021 mag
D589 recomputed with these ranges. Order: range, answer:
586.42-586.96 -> 2.81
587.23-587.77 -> 2.77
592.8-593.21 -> 2.75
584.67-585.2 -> 2.81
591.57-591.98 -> 2.78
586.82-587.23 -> 2.84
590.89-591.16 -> 2.83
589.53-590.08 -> 2.5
